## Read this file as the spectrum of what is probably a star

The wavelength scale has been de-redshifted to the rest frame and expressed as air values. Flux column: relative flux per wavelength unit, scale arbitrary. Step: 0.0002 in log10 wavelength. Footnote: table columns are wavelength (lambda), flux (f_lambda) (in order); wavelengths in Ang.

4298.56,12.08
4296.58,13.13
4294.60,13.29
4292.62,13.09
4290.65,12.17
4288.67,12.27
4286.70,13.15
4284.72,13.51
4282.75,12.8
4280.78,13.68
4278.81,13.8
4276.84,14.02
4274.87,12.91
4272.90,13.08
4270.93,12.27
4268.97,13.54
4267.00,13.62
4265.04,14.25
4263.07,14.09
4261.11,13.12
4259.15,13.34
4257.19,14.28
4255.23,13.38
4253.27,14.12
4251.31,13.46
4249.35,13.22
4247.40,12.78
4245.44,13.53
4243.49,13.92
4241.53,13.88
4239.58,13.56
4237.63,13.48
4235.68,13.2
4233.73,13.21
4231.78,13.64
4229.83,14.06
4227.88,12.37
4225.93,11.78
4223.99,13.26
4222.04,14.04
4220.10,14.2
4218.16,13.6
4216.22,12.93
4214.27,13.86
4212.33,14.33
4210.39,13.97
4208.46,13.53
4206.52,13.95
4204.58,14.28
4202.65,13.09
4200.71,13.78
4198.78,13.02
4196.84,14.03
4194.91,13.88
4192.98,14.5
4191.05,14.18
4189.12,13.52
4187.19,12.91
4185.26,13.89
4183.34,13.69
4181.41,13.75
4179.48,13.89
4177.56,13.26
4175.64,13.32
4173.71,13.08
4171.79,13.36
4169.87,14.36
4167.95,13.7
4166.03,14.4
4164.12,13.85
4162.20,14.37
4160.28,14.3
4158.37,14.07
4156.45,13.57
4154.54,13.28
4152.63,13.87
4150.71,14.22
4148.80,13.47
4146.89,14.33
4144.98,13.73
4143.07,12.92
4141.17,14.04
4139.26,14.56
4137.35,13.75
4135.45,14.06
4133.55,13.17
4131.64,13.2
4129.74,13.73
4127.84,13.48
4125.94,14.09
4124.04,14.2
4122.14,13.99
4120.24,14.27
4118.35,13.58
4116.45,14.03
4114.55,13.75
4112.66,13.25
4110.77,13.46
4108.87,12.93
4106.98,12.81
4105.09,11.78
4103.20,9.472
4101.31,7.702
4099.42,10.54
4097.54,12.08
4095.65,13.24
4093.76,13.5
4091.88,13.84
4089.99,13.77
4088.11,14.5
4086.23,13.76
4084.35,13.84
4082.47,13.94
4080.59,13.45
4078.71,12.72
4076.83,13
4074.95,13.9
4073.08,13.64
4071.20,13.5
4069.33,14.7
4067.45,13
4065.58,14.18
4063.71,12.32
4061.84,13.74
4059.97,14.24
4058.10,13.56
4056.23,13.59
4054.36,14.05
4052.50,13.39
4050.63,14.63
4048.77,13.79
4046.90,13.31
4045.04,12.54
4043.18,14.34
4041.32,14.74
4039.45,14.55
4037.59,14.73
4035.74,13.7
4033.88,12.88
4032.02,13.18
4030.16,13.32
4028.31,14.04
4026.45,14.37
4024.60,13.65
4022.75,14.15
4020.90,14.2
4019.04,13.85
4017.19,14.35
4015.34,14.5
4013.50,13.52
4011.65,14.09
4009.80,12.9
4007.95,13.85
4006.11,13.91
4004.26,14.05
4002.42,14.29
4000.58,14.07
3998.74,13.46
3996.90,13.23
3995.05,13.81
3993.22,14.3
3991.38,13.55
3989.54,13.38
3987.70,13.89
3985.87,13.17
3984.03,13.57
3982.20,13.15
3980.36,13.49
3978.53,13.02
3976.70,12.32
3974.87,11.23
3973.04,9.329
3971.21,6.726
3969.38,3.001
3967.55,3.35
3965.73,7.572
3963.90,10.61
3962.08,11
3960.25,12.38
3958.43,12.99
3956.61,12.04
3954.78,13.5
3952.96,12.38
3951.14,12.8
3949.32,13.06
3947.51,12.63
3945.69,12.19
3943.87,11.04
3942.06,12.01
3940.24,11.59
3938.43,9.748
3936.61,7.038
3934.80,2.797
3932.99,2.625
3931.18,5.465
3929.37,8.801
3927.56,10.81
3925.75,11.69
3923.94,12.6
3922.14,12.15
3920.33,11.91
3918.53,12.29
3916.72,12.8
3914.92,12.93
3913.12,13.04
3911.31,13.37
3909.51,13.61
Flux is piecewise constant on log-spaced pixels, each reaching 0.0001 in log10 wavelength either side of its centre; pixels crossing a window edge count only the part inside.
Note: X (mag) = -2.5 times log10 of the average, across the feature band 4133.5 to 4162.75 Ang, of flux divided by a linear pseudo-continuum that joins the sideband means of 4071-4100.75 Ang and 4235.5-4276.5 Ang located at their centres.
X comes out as -0.04 mag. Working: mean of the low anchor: 13.2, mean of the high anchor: 13.5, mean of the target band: 13.9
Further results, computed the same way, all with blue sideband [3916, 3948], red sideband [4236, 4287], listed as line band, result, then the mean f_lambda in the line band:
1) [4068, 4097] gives -0.18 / 13.7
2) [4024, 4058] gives -0.24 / 13.8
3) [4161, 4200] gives -0.09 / 13.8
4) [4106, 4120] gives -0.13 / 13.4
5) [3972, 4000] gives -0.23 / 13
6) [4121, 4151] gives -0.14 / 13.8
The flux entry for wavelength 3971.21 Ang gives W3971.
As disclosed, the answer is 6.726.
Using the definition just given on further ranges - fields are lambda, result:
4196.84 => 14.03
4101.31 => 7.702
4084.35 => 13.84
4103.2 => 9.472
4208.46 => 13.53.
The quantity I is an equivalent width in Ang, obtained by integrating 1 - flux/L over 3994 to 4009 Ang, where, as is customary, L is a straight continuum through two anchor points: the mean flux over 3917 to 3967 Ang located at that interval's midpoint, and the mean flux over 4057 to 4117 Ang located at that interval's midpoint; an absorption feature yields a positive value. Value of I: -2.91 Ang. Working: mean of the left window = 10.6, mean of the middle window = 13.8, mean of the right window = 13.1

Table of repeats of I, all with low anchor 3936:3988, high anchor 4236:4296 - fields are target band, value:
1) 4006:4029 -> -5.0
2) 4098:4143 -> -2.8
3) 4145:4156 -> -1.2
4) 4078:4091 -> -1.9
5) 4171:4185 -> -0.9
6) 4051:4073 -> -3.5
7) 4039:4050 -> -2.1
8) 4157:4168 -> -1.3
